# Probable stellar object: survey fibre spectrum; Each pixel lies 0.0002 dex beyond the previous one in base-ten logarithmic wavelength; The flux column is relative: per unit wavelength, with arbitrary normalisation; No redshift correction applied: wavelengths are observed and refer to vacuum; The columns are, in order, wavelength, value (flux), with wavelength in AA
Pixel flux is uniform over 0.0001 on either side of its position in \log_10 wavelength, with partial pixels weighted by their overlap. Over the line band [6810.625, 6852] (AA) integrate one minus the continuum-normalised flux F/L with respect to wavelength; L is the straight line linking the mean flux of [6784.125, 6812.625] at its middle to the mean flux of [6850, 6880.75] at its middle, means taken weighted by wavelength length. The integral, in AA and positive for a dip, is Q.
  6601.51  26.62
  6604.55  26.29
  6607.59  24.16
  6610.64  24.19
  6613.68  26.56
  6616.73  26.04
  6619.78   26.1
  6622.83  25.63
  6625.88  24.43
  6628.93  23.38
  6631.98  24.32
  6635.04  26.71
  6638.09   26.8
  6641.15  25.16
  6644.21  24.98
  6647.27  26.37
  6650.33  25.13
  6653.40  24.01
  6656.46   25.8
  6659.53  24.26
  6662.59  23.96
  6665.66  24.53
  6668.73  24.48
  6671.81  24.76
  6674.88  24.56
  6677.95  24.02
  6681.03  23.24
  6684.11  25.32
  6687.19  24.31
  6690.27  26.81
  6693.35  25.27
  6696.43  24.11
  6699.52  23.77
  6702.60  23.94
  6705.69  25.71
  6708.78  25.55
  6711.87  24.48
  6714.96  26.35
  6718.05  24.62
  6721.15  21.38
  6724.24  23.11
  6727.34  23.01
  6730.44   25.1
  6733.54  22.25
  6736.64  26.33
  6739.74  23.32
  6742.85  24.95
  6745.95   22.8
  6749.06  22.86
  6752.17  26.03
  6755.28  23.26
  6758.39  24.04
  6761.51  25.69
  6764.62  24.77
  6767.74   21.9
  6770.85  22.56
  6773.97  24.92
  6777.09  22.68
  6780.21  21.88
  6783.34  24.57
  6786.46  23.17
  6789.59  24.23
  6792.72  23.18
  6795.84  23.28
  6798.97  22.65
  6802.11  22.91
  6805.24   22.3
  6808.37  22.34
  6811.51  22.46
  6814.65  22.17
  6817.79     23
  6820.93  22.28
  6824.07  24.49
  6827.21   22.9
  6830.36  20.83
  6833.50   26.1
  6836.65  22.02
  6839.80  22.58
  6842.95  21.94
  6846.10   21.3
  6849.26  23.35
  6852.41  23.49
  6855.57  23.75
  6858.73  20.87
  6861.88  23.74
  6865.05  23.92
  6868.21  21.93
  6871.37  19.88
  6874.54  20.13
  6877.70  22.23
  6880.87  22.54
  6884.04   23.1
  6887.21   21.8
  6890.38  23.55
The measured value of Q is -0.21 AA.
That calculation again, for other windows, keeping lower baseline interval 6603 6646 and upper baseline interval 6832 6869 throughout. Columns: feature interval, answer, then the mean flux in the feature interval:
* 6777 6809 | 0.7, 23.1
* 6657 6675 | 0.3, 24.5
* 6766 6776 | 0.3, 23.1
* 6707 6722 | -0.2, 24.6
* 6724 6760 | 0.2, 23.9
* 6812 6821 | 0.3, 22.5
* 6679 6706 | 0.0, 24.7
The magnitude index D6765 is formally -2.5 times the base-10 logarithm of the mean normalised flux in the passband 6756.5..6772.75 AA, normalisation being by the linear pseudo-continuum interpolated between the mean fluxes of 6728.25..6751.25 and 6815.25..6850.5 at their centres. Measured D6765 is -0.007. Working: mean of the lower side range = 24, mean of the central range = 23.8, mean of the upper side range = 22.8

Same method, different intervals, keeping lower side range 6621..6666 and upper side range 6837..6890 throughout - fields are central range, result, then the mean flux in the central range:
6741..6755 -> -0.01 mag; 24.1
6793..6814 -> 0.02 mag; 22.7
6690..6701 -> -0.02 mag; 24.8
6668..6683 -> 0.02 mag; 24.2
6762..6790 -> 0.00 mag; 23.5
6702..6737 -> -0.01 mag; 24.3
